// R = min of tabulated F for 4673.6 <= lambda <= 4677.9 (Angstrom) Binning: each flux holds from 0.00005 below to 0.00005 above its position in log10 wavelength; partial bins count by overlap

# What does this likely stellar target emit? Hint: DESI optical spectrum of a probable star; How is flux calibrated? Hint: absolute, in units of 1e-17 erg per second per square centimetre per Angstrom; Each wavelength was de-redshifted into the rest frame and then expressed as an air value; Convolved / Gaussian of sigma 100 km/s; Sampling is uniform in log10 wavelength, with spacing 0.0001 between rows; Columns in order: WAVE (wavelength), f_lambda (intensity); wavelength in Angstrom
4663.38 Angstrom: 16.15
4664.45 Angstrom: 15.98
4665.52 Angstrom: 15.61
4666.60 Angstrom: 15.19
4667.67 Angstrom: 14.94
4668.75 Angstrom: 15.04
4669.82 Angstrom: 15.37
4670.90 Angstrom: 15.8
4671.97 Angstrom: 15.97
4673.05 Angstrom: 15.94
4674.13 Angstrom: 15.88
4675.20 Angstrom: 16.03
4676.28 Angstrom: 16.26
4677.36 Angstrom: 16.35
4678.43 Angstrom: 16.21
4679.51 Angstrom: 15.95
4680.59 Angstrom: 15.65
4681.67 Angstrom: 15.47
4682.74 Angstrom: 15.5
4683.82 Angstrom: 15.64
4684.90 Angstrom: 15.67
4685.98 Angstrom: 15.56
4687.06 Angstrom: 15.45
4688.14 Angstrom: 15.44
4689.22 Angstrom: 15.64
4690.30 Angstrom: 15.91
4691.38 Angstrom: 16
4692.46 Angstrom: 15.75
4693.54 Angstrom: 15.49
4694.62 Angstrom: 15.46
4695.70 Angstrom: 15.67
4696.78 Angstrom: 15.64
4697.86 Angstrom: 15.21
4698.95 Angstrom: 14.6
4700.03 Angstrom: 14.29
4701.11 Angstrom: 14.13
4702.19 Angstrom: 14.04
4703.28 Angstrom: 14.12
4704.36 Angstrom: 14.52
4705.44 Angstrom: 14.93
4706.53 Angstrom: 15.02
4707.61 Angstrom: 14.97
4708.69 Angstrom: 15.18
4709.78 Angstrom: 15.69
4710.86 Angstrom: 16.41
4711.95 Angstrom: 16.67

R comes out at 15.88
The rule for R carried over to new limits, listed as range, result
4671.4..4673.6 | 15.94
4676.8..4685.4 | 15.47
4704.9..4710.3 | 14.93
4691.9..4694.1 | 15.49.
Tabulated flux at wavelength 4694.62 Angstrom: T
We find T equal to 15.46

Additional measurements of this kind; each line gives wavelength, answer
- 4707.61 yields 14.97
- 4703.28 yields 14.12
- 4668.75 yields 15.04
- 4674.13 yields 15.88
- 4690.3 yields 15.91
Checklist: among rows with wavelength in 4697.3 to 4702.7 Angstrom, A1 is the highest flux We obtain 15.21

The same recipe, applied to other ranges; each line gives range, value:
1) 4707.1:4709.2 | 15.18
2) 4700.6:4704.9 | 14.52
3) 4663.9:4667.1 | 15.98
